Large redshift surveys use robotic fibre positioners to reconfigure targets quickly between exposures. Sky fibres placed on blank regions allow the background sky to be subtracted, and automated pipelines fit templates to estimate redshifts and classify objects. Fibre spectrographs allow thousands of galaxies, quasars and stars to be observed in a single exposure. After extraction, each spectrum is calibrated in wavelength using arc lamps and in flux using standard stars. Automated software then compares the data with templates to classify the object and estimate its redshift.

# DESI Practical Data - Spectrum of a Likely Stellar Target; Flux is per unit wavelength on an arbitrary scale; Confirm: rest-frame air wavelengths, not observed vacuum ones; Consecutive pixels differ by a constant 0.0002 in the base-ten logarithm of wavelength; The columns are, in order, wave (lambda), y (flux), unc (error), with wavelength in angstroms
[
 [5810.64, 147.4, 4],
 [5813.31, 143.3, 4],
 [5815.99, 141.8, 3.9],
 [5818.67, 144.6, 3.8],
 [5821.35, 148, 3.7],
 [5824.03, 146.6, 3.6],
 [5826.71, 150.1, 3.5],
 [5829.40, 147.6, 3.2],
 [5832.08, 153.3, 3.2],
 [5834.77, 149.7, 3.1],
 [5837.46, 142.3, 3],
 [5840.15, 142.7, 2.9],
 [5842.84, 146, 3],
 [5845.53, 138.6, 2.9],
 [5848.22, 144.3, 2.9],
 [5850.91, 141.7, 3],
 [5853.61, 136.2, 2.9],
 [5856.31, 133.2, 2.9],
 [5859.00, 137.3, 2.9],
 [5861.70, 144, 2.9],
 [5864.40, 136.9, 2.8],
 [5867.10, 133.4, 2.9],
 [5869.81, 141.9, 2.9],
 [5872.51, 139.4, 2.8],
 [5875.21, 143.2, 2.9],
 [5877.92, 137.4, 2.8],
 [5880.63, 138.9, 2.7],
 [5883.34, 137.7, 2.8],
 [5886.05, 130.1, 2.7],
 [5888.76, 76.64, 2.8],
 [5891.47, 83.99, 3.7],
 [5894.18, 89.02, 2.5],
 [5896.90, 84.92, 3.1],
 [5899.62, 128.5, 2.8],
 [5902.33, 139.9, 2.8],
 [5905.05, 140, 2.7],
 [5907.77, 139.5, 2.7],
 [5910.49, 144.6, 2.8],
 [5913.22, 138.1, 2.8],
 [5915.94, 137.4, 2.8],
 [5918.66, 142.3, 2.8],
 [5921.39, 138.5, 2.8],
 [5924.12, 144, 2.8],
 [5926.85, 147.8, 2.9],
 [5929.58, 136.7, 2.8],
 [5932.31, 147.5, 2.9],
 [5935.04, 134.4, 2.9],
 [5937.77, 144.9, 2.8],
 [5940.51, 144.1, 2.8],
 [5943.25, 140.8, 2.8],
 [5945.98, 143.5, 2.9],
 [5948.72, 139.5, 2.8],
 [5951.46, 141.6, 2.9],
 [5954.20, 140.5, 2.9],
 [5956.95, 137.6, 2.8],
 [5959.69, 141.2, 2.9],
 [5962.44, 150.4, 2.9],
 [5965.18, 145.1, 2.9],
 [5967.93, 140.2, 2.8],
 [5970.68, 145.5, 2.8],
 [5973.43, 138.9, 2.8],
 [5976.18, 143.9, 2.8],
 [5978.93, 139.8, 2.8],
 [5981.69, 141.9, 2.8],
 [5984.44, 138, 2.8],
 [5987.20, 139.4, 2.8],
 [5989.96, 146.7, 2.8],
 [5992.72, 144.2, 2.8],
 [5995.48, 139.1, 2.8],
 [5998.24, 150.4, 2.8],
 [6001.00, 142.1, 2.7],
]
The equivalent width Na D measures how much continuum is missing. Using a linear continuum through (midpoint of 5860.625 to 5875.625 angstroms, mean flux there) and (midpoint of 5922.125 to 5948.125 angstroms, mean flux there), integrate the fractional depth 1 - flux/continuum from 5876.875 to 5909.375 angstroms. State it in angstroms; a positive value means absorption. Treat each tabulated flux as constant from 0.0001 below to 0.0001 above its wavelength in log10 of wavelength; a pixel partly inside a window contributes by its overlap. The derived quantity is 5.02 angstroms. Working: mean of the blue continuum 140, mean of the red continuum 142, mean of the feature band 119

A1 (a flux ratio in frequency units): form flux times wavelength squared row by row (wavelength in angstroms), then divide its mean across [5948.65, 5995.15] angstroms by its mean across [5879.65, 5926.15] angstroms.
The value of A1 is 1.16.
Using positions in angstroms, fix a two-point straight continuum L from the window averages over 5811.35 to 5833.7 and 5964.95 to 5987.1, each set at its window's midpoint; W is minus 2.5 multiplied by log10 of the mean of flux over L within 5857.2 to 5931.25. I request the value 0.11 mag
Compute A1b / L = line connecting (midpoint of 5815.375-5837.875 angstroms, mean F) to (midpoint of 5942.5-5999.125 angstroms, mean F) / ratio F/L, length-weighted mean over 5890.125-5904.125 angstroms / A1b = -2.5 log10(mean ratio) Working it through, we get 0.34 mag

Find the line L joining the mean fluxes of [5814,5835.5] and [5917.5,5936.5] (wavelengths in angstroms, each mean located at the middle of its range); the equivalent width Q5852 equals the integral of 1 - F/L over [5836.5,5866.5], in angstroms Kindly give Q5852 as 1.2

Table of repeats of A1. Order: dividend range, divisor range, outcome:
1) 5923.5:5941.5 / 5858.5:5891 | 1.11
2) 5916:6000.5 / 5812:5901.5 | 1.10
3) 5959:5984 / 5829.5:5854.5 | 1.04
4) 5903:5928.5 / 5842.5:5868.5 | 1.04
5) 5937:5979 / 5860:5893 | 1.14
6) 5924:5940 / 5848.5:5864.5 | 1.05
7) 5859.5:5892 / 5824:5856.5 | 0.91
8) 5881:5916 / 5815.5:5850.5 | 0.85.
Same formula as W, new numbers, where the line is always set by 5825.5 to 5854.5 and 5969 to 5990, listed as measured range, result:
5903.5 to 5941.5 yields 0.01 mag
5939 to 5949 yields 0.00 mag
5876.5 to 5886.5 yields 0.06 mag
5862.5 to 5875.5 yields 0.04 mag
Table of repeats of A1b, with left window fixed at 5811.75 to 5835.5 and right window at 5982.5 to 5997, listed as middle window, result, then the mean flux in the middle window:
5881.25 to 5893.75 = 0.32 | 108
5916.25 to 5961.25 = 0.01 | 141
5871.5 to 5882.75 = 0.04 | 140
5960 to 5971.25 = -0.02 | 145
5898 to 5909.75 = 0.06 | 136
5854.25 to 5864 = 0.06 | 138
